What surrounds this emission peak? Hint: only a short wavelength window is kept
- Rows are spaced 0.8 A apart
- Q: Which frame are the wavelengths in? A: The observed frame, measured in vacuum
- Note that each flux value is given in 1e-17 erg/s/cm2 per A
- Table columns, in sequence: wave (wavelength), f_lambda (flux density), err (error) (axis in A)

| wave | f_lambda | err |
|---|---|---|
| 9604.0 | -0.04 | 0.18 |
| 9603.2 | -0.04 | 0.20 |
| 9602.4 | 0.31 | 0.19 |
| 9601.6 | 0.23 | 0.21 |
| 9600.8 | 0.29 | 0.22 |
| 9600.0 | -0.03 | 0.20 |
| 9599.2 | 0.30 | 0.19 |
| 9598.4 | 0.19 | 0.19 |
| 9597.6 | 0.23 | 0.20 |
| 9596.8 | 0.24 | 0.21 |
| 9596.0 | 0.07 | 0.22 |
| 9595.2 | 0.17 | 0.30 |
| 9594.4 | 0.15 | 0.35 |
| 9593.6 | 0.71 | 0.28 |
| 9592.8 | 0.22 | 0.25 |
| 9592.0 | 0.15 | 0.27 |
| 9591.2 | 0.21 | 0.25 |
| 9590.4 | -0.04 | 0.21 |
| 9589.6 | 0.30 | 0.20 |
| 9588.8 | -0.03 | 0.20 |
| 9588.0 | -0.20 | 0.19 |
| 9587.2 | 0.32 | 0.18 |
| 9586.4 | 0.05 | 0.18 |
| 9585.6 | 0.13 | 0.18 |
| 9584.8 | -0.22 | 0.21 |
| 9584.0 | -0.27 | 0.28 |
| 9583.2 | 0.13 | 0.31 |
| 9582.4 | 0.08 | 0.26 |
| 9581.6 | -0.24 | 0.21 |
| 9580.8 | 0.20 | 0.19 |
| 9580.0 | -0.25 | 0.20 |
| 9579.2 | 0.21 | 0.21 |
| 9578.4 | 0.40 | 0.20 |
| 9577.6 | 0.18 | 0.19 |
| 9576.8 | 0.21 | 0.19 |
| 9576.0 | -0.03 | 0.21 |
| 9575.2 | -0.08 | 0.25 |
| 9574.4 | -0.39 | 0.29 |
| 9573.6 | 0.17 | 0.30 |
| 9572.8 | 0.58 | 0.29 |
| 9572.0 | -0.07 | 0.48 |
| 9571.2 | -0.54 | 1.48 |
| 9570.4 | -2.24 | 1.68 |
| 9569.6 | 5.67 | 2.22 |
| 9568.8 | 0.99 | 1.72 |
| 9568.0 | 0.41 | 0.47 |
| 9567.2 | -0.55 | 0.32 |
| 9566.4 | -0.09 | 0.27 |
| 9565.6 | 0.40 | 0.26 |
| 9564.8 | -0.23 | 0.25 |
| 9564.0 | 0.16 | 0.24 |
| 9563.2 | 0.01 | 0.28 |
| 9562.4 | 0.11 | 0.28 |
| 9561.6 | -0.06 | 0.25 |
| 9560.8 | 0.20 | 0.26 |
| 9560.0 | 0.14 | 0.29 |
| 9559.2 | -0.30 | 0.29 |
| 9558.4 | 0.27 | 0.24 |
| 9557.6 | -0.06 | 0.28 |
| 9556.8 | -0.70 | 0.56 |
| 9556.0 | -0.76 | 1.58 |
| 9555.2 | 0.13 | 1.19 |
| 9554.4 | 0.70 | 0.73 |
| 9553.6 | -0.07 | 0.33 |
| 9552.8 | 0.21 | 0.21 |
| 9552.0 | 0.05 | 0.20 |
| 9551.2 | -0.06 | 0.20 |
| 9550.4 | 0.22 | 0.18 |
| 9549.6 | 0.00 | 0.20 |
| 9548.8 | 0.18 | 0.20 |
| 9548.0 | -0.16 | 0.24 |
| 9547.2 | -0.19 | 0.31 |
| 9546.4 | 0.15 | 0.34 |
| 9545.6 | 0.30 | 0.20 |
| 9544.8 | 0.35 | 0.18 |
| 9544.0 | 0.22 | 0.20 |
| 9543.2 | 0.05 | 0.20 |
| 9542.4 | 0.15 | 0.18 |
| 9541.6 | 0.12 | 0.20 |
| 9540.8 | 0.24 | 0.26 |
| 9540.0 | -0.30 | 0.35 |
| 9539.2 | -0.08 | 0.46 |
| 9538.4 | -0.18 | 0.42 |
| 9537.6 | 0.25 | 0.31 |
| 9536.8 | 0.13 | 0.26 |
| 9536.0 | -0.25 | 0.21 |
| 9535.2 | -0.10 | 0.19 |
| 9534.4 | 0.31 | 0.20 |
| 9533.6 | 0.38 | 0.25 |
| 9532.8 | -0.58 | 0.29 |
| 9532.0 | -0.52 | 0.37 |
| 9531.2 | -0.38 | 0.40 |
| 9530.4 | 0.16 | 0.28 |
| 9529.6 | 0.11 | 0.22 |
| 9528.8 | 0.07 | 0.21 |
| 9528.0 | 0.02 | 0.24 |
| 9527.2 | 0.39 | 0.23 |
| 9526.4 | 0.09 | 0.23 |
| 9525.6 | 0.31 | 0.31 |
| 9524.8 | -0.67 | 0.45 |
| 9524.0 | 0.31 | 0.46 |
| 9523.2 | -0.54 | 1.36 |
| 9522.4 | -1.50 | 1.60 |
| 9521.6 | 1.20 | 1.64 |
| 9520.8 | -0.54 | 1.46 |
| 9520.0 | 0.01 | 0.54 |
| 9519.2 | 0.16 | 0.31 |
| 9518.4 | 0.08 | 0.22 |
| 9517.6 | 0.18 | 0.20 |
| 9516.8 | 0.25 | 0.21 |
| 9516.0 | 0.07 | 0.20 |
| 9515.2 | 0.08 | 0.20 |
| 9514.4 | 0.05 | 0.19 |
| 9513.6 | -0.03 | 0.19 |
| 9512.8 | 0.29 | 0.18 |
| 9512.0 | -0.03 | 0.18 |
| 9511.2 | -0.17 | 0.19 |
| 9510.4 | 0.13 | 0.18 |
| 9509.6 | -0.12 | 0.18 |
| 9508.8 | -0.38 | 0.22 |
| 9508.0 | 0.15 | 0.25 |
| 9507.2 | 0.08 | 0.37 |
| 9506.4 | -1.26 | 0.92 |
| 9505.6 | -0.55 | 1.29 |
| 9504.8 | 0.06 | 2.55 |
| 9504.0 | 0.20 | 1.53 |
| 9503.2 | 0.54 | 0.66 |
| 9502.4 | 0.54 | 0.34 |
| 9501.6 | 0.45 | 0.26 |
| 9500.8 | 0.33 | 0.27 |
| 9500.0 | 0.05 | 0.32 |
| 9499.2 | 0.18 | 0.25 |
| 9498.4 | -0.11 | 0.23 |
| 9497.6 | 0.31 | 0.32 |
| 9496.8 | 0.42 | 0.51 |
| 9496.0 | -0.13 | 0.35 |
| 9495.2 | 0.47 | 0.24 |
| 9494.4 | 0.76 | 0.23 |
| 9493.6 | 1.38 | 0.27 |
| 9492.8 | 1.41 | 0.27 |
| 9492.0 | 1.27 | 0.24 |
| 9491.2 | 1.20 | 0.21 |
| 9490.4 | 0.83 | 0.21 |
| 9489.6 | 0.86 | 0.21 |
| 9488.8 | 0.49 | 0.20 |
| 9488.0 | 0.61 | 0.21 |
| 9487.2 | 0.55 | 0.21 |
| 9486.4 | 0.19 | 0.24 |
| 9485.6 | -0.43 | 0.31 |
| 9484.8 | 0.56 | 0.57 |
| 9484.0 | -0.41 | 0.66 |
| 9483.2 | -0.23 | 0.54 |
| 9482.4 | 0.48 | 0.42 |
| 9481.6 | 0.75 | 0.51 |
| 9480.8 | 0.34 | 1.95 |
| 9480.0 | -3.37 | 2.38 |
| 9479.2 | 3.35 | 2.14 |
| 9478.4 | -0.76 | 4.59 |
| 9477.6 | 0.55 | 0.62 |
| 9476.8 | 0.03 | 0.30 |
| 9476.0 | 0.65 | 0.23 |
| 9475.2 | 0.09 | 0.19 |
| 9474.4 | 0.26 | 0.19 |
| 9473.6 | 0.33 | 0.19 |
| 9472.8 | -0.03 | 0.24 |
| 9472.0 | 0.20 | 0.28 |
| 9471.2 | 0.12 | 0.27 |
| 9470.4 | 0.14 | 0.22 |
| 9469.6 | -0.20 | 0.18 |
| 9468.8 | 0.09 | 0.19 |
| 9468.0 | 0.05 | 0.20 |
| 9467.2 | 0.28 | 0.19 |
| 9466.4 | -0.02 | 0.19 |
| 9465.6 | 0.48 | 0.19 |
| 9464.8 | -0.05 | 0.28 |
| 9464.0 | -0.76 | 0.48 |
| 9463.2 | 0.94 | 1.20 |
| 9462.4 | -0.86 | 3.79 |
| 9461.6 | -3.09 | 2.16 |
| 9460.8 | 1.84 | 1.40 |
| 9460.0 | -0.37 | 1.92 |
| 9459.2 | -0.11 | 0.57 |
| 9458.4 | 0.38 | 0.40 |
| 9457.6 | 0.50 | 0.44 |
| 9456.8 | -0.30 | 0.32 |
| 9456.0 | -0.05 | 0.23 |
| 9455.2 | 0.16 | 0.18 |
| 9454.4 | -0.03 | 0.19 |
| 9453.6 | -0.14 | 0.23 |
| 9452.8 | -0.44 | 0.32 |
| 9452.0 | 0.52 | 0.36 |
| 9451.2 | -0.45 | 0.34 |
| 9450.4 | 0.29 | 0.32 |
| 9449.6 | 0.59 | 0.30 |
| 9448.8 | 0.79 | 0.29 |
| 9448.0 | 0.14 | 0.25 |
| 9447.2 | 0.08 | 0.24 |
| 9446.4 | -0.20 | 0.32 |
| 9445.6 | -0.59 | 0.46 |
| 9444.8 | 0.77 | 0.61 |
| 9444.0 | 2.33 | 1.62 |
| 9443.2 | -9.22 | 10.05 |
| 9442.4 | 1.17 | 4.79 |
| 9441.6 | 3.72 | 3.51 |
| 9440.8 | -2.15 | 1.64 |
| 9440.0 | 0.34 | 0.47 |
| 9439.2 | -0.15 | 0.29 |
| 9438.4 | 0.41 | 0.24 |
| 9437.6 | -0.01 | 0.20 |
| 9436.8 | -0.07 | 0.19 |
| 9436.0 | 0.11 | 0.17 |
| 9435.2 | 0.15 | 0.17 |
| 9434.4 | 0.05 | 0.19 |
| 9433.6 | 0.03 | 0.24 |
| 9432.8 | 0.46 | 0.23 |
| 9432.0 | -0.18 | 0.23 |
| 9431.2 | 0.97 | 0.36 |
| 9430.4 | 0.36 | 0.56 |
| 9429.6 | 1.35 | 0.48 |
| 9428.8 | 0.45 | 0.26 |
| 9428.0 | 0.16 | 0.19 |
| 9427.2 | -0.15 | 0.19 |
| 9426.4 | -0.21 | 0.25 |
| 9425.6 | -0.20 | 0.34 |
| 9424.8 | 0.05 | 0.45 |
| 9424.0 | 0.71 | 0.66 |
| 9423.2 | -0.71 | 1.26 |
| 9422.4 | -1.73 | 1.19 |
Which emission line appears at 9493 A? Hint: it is [O III] 5007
